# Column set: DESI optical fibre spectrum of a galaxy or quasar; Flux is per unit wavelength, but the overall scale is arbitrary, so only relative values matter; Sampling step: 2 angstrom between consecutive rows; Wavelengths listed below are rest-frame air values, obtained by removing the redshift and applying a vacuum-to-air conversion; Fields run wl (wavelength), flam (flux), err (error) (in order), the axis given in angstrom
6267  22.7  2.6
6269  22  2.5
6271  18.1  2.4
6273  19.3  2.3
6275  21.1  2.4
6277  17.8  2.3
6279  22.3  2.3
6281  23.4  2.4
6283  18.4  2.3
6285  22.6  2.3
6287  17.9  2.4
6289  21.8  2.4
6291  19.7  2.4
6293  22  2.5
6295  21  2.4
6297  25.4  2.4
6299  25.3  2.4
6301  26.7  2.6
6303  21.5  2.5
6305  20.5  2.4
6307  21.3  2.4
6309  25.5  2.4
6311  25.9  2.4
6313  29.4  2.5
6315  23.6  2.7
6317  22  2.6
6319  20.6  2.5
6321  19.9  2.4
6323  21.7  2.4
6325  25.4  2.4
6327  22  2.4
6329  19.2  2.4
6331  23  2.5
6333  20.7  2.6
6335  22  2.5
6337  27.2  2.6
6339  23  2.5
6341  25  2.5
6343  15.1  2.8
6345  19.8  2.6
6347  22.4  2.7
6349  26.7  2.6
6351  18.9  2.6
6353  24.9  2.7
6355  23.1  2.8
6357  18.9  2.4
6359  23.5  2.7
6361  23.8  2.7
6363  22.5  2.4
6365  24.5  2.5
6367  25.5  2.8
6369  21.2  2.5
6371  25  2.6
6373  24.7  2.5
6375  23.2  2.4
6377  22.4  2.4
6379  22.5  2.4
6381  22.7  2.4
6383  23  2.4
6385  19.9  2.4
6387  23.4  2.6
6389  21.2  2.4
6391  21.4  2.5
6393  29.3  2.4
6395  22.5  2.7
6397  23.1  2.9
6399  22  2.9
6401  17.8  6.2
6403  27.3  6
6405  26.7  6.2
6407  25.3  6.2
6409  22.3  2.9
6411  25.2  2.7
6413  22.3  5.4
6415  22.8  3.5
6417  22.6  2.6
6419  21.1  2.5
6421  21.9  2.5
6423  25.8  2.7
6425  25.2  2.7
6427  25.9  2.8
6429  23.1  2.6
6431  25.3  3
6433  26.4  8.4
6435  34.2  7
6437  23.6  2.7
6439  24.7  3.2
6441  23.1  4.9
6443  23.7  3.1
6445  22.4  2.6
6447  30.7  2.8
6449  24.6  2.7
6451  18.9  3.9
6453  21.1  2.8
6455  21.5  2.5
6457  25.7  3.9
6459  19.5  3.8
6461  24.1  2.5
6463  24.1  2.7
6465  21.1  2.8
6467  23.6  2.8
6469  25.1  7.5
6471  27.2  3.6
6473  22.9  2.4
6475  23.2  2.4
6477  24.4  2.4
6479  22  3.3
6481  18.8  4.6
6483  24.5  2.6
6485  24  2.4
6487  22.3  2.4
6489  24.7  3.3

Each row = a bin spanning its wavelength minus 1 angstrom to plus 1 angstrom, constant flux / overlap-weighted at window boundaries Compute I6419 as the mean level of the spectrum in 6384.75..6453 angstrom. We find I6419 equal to 24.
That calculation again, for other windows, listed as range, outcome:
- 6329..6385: 22.7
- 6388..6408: 23.7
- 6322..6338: 22.6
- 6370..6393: 23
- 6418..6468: 24.1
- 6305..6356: 22.7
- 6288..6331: 22.9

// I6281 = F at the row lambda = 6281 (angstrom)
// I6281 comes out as 23.4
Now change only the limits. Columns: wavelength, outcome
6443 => 23.7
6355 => 23.1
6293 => 22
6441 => 23.1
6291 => 19.7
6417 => 22.6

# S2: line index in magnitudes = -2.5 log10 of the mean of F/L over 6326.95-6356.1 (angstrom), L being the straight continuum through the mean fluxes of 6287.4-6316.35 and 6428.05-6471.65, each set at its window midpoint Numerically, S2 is 0.07 mag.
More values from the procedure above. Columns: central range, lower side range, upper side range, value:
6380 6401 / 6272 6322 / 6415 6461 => 0.04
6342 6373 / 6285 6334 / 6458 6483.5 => 0.01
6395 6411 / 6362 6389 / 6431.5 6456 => 0.01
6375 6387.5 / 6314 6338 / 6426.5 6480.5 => 0.03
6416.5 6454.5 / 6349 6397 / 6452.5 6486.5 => -0.06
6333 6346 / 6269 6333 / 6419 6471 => 0.03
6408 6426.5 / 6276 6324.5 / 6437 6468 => -0.01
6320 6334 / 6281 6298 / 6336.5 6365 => 0.01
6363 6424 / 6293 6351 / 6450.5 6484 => -0.02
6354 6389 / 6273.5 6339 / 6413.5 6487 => 0.01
